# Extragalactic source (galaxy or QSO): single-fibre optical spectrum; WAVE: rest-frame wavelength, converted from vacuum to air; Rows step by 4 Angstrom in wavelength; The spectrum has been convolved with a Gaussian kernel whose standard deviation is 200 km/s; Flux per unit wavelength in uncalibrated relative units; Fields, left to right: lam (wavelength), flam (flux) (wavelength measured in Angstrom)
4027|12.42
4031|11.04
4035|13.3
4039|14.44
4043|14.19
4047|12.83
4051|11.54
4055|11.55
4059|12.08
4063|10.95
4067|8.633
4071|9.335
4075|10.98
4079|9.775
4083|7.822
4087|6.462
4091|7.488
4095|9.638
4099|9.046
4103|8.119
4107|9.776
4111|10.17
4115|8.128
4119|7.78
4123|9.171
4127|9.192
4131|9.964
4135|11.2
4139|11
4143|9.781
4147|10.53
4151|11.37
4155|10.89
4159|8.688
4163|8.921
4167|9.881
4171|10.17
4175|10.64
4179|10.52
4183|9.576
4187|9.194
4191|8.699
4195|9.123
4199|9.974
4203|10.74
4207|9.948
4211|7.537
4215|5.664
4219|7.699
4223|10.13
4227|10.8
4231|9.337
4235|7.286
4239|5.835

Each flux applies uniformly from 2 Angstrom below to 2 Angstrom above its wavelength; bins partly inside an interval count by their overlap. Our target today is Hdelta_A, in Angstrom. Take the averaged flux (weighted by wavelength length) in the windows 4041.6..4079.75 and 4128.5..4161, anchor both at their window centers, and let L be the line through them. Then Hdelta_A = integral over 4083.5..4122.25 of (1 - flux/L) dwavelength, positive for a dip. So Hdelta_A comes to 8.2 Angstrom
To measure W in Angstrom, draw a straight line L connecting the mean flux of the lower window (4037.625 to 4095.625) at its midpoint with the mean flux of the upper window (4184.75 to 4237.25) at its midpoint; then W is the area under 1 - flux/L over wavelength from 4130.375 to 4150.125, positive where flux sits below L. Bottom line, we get -1.8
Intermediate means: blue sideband 10.5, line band 10.6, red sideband 8.92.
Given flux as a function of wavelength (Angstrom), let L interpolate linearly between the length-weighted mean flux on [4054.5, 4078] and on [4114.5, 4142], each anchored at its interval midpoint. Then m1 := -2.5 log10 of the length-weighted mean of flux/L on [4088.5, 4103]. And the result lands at 0.17 mag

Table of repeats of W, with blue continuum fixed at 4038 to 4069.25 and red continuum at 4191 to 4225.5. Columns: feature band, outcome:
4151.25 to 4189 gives -1.1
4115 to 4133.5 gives 2.7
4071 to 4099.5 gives 6.4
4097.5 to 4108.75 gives 2.0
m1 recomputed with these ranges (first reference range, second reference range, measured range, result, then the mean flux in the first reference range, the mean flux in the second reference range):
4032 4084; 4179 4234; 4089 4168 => 0.083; 11.4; 9.13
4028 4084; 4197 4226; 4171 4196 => -0.040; 11.4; 8.88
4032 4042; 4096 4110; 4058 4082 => 0.127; 13.6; 9.11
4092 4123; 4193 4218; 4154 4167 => -0.072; 8.92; 8.79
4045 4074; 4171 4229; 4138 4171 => -0.026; 11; 9.33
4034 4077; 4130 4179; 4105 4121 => 0.213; 11.8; 10.3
